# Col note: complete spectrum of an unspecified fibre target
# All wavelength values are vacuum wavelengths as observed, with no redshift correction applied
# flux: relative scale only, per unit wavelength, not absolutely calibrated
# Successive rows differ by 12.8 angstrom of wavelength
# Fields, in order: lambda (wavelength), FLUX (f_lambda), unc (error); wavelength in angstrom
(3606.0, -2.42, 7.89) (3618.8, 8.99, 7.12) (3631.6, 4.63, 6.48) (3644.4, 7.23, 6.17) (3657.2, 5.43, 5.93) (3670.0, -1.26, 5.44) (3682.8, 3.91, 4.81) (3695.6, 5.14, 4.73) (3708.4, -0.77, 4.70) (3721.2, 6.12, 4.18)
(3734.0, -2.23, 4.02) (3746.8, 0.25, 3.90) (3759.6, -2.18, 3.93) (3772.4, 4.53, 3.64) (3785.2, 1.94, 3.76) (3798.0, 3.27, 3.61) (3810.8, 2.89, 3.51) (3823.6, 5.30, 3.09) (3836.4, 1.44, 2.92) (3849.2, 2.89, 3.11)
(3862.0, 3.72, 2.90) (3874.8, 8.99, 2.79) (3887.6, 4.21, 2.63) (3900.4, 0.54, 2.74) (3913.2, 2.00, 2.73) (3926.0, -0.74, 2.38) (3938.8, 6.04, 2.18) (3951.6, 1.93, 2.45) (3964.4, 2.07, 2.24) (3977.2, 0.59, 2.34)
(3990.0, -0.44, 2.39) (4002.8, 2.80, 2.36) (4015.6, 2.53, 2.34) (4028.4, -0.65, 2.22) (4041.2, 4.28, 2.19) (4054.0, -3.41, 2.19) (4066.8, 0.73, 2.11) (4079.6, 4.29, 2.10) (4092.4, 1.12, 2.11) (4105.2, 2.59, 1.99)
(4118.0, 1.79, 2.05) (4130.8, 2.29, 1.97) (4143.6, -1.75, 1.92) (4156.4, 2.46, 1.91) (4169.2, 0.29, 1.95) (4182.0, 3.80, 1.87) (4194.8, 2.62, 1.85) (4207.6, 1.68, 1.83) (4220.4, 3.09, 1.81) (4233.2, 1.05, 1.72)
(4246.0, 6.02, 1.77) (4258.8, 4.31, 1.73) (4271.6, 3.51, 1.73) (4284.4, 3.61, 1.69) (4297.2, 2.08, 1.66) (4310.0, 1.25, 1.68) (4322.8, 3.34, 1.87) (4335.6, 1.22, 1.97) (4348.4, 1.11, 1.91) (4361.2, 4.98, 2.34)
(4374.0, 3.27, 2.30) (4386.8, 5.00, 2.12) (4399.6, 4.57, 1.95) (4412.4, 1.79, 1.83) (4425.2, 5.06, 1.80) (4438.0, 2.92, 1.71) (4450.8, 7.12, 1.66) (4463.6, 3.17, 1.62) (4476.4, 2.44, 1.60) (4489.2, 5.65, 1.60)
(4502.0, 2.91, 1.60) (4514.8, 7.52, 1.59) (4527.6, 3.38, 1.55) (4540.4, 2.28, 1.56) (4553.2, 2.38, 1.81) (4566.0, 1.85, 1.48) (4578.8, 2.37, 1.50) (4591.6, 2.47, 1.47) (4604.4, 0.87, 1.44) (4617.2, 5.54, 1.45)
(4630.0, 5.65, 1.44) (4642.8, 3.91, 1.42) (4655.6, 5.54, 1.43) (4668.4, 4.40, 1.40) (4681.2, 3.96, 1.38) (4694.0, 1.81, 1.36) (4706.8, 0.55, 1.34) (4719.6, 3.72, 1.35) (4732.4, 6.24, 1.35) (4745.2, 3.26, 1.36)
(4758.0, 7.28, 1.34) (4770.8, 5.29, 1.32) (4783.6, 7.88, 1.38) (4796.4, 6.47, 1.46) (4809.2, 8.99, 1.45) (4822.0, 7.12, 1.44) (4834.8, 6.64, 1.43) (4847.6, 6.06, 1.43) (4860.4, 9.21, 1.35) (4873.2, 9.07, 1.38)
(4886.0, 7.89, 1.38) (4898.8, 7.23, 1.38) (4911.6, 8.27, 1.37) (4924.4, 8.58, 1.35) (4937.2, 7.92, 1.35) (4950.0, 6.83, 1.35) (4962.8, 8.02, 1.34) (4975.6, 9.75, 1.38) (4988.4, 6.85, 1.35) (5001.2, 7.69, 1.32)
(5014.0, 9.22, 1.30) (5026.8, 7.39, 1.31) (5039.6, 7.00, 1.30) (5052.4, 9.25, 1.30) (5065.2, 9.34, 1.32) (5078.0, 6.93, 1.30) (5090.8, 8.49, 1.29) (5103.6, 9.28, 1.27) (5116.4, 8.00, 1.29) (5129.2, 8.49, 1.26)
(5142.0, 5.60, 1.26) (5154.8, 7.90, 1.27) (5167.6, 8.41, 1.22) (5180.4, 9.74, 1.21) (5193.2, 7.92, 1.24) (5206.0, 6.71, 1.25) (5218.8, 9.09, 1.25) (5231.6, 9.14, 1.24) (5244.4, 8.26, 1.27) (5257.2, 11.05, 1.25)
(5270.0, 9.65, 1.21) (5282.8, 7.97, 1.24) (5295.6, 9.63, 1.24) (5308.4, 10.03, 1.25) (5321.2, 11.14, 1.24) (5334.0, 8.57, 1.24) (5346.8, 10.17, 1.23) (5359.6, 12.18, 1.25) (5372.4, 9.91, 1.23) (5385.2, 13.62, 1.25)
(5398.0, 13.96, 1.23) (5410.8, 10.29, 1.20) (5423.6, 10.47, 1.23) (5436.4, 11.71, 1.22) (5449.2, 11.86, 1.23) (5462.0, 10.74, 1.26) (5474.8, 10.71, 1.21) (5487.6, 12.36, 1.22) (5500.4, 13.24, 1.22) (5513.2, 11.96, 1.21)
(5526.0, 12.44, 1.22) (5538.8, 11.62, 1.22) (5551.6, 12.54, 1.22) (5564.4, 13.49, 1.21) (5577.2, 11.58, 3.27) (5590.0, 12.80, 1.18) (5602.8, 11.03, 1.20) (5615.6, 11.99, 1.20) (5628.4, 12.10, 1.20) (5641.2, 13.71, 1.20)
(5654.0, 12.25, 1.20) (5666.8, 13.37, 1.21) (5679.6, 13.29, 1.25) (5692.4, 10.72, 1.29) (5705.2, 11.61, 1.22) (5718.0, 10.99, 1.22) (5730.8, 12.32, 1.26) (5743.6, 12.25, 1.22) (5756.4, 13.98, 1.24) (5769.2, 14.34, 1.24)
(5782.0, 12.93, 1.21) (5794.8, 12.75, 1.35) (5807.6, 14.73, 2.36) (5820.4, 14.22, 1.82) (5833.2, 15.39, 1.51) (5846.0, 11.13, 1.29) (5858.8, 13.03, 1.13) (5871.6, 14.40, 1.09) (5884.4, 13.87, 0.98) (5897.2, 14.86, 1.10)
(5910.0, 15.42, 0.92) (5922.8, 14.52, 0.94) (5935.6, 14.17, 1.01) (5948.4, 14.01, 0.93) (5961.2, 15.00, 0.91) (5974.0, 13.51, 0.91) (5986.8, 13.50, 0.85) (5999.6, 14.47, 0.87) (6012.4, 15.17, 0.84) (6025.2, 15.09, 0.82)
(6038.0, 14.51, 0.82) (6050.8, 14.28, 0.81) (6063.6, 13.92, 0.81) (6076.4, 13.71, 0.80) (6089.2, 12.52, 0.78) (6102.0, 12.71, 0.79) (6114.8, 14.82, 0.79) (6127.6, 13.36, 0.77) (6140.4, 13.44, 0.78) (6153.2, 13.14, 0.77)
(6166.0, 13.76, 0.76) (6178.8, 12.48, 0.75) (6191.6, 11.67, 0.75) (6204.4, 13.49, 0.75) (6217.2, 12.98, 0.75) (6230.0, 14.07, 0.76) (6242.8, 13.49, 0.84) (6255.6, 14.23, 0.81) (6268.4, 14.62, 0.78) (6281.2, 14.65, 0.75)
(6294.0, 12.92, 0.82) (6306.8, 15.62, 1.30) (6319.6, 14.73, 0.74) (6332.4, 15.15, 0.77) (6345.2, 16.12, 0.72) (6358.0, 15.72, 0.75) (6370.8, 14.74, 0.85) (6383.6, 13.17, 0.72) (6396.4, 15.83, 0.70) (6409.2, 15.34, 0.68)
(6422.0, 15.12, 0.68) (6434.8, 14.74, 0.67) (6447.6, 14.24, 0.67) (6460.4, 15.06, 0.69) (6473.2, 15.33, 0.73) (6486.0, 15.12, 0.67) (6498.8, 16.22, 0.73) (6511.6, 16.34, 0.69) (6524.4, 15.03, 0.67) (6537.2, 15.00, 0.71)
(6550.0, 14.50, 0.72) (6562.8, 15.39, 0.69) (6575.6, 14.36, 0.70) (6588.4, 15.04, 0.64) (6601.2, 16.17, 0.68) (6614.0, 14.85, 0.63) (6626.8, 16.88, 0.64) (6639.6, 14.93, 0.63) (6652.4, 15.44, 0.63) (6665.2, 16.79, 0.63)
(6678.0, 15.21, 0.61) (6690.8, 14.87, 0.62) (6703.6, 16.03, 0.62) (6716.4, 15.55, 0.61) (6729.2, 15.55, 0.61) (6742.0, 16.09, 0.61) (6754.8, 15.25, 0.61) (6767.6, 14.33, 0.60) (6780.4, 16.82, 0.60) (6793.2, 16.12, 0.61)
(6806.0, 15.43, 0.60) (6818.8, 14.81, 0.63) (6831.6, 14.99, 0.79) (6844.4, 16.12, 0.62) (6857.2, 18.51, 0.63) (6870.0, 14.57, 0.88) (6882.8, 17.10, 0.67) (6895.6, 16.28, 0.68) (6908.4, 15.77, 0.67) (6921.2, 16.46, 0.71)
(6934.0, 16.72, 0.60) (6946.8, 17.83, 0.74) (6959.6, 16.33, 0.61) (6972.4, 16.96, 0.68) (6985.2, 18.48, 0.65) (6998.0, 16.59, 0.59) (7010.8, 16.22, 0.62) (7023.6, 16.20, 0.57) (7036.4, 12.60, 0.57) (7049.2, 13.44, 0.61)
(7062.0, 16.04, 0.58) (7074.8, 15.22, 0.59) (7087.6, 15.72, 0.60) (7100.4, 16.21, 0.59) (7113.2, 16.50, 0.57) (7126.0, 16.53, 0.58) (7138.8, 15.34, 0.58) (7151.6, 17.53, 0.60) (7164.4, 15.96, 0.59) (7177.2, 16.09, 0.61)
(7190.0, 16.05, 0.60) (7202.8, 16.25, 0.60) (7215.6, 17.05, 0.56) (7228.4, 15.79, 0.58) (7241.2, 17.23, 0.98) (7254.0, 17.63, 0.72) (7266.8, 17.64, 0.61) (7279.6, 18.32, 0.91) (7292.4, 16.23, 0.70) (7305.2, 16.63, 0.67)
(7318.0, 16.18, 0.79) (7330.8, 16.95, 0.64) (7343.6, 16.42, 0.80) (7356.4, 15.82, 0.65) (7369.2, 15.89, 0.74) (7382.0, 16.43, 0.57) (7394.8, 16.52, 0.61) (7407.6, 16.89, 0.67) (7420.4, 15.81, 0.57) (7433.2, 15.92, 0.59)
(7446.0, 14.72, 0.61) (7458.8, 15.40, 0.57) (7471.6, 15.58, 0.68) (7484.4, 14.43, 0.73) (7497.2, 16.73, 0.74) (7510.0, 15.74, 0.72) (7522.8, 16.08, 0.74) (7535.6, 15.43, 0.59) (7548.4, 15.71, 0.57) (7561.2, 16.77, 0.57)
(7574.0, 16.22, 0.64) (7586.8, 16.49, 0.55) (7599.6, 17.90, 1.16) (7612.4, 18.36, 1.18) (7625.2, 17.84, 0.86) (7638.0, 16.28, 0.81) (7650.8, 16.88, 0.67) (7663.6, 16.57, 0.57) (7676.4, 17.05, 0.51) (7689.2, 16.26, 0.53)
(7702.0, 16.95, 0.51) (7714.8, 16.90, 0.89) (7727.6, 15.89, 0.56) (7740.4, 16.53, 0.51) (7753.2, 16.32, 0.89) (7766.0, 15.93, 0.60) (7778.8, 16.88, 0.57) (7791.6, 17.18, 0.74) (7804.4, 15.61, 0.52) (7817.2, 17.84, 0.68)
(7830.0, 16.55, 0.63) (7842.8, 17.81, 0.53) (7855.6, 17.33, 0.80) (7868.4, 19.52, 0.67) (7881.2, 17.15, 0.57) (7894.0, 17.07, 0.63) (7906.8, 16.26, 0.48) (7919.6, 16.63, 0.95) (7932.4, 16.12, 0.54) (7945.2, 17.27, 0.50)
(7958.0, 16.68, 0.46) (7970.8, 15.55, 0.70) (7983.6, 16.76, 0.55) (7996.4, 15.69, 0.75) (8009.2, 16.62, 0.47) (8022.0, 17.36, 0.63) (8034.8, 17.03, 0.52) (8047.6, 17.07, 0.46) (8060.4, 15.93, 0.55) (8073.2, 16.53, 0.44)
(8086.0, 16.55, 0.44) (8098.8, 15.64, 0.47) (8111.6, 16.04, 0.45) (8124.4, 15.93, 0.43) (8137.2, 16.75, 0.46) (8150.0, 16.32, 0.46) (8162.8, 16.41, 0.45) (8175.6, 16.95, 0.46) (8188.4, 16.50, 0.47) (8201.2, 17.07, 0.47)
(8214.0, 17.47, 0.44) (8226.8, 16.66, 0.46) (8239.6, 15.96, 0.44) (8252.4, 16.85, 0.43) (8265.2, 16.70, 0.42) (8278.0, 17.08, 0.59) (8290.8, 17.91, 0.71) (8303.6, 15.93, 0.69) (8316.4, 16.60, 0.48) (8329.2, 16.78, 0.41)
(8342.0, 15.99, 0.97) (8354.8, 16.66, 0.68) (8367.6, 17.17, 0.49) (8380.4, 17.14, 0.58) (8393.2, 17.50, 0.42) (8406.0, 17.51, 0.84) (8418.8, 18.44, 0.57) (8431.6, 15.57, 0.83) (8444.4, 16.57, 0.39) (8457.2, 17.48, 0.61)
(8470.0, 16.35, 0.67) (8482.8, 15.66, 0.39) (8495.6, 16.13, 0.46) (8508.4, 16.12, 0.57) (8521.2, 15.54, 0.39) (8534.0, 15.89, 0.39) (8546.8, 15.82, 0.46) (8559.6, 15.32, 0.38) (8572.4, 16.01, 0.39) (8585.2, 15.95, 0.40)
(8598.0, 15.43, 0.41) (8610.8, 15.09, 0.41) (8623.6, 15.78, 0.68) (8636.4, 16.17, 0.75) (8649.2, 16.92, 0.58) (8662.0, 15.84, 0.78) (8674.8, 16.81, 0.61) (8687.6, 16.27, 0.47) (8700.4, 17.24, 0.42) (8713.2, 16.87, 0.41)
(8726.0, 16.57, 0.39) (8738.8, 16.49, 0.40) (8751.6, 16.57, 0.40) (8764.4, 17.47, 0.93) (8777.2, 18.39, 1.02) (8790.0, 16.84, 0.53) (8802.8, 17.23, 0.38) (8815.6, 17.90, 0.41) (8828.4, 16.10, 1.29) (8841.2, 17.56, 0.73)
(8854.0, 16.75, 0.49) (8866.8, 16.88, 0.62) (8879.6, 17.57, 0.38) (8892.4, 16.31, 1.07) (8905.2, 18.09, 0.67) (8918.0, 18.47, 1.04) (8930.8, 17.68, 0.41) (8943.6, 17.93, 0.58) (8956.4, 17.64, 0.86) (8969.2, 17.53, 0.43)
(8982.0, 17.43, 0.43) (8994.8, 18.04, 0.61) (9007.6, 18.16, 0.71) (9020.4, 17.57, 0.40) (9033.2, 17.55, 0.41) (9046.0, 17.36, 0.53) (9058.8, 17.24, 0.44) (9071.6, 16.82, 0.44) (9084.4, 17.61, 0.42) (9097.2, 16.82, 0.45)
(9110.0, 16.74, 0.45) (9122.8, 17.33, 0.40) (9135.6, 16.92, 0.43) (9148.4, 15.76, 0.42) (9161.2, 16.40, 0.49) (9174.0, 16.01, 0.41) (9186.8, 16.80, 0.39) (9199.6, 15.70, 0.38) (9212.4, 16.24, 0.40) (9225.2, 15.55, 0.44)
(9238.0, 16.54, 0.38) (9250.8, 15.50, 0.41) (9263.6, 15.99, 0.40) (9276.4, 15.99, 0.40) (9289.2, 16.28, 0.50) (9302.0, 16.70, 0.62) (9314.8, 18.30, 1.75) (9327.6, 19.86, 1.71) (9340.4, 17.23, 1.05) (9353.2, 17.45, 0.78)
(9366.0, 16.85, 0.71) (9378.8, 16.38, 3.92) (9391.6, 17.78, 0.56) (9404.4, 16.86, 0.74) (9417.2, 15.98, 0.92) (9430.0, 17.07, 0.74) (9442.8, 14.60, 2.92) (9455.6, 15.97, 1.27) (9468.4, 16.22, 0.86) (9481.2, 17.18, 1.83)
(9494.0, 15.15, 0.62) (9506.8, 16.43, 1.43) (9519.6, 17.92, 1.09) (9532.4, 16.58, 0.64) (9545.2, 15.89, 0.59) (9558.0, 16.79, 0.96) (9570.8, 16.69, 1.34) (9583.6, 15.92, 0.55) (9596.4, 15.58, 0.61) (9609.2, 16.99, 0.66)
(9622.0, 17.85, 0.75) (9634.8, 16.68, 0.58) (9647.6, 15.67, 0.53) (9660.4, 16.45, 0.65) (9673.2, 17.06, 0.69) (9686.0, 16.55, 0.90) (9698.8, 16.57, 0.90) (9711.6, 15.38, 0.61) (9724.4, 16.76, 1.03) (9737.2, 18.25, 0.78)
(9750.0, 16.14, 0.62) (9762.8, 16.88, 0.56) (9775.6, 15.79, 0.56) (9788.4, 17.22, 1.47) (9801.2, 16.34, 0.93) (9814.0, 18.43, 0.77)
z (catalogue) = 0.195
